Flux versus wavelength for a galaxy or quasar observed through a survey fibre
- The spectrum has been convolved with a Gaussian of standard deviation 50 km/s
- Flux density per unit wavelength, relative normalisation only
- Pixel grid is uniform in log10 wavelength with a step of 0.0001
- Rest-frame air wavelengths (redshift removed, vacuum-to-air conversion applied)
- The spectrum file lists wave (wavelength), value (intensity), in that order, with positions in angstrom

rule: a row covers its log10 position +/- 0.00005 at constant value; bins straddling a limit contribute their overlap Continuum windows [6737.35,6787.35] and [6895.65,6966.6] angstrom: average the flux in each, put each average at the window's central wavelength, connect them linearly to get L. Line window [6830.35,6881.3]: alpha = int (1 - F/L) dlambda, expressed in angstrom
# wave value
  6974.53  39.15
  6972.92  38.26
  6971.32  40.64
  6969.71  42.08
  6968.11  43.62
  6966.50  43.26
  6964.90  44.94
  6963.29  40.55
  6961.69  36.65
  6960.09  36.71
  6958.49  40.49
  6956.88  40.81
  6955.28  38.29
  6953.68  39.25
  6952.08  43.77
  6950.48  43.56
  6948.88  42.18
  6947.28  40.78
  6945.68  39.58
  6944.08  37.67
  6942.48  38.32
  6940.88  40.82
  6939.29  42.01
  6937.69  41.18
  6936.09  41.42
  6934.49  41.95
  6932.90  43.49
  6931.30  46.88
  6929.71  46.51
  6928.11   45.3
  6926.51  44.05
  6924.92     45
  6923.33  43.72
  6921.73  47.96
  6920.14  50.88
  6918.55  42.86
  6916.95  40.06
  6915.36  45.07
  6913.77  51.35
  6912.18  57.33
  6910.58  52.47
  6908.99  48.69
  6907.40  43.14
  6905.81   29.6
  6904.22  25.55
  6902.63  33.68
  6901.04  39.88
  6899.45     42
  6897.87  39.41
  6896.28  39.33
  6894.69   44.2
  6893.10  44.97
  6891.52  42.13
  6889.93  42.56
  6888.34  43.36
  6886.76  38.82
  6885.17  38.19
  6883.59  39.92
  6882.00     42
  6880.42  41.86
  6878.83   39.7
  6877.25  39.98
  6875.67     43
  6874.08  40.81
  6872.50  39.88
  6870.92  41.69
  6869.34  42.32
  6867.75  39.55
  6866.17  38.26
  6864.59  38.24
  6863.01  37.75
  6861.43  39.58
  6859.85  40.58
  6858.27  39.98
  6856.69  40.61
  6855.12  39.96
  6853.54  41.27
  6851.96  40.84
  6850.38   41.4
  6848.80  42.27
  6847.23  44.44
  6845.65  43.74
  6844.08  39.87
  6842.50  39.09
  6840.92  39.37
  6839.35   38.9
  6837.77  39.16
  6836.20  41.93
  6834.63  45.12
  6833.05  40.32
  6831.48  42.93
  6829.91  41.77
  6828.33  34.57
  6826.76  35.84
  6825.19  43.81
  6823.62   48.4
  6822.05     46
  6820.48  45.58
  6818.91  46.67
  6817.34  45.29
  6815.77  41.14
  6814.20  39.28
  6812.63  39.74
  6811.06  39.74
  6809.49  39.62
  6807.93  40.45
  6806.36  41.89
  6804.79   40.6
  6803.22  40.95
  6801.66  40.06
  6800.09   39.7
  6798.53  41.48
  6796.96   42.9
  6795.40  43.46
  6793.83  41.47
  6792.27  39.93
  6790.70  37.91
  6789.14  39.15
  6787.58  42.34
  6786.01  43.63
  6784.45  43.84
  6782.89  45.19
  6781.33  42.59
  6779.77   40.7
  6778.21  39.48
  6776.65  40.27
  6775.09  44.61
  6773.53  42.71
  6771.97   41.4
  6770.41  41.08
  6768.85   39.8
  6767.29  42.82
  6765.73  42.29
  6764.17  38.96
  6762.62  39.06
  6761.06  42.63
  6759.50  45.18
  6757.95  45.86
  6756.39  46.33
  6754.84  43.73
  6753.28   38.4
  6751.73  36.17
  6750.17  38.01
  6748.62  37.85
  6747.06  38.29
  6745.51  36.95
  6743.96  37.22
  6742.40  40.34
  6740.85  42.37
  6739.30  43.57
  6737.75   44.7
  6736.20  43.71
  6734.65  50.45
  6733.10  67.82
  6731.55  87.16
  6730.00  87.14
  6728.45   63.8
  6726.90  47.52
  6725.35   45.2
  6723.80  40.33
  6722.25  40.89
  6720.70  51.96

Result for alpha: 1.3 angstrom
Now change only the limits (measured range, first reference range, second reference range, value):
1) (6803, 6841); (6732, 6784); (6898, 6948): 1.0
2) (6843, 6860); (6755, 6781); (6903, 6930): 0.8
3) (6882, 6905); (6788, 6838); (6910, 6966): 1.6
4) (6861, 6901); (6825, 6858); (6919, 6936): 2.0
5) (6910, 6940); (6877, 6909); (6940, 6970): -4.1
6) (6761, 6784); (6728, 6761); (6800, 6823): 2.0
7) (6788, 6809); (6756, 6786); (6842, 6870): 0.5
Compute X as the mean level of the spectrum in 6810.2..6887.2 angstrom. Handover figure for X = 41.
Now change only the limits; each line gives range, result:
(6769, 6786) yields 42.2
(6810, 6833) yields 42.1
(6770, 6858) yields 41.5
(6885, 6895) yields 42.2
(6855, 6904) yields 40.3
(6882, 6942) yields 42.8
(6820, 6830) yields 42.2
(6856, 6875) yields 39.9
